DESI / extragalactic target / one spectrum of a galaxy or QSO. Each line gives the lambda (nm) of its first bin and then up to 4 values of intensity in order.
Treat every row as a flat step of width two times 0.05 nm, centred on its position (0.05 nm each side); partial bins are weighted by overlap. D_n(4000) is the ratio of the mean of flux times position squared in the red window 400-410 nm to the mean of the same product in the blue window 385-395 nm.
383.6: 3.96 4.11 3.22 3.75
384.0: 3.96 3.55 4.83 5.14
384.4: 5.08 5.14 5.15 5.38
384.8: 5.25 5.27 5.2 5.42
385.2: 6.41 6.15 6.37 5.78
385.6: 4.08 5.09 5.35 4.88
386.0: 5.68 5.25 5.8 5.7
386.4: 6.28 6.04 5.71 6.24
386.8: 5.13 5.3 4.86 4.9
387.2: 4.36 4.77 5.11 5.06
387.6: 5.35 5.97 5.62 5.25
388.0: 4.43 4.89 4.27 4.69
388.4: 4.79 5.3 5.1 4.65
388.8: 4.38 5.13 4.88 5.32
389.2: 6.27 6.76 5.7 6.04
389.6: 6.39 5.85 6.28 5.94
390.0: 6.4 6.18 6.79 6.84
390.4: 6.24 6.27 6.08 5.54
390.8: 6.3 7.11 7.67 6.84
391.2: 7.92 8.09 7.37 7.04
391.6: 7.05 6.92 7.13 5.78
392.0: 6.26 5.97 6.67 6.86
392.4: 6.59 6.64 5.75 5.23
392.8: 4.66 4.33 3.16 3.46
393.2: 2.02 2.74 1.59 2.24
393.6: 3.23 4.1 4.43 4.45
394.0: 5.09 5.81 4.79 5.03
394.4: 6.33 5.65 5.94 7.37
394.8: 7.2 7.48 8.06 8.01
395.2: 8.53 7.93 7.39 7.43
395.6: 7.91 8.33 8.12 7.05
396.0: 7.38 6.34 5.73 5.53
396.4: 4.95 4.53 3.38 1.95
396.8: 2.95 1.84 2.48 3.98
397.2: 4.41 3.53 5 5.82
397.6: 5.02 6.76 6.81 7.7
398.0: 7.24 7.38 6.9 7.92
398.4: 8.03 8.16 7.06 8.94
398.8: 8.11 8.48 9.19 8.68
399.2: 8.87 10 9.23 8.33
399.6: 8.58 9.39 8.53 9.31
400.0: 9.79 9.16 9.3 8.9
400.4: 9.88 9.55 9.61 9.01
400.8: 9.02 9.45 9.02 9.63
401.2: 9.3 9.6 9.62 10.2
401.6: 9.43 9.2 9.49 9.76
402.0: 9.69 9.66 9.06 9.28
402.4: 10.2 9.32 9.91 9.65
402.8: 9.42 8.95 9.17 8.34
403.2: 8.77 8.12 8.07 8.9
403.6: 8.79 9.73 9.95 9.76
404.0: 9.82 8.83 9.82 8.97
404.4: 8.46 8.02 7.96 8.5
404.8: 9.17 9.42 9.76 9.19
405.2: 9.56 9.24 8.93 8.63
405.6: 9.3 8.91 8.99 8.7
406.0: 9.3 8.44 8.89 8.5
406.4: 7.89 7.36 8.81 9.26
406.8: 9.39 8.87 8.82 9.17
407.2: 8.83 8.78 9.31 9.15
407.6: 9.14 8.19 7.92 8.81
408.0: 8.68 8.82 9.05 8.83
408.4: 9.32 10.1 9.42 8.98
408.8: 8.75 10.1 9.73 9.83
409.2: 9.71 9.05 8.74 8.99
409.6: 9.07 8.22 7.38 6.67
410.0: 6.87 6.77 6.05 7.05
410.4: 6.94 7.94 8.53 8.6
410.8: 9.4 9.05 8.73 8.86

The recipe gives 1.75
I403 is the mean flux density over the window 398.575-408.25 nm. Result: 9.06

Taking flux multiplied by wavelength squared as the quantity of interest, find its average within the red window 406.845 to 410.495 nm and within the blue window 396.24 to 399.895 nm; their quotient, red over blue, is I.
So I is 1.38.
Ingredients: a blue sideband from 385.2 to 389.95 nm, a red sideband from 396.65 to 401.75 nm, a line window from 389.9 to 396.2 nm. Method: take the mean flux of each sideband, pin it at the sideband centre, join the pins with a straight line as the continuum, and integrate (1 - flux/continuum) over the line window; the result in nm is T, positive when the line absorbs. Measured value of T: 0.37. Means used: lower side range 5.4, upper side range 7.77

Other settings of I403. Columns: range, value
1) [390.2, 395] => 5.72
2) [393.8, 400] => 6.7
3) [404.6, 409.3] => 9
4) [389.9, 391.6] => 6.77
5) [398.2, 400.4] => 8.74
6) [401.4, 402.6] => 9.59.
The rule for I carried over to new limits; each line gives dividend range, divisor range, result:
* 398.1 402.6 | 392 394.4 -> 2.03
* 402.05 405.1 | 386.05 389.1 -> 1.91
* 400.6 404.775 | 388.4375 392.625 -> 1.56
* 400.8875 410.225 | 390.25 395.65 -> 1.60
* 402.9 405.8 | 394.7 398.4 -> 1.53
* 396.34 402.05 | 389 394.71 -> 1.40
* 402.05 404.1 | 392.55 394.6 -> 2.28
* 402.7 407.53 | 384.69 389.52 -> 1.84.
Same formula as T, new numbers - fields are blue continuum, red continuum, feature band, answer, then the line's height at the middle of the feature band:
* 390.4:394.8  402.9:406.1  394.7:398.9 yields 0.25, 6.79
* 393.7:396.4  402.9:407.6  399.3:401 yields -0.32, 7.76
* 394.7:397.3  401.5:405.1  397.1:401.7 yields -0.47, 7.45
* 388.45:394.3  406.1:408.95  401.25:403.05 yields -0.40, 7.8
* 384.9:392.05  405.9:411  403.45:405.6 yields -0.28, 8.07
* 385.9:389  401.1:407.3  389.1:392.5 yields -0.34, 5.97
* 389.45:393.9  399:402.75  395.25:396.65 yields 0.15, 7.41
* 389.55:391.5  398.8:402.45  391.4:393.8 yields 0.70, 7.19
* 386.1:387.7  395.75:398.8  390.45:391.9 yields -0.35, 5.56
